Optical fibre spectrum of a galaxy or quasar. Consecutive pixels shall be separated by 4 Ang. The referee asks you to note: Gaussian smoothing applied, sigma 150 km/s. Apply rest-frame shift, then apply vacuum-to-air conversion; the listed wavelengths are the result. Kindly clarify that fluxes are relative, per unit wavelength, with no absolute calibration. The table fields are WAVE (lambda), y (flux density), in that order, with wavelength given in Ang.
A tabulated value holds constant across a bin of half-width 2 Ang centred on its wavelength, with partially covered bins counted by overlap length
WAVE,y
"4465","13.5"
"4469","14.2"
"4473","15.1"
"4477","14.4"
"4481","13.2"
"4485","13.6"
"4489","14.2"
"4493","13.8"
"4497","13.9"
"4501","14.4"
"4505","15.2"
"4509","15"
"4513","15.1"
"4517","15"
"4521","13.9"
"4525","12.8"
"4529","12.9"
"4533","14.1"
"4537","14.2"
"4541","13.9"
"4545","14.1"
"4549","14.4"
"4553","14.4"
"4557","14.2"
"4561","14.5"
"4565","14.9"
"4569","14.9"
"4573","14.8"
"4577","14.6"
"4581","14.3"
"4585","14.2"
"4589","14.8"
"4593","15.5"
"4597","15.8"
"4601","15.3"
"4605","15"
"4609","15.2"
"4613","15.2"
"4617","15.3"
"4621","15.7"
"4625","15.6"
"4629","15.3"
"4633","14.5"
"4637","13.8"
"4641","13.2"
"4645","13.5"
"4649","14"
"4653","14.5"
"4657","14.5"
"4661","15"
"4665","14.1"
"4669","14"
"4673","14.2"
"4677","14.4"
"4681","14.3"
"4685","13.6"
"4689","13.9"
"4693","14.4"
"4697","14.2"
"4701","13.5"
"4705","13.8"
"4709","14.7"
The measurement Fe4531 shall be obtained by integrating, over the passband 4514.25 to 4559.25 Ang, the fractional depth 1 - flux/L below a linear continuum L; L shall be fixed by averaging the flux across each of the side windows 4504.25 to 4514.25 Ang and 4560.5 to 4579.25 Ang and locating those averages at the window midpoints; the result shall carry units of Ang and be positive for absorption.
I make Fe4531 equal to 2.8 Ang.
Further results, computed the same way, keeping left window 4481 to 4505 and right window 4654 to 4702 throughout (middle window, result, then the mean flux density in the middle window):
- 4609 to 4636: -2.0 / 15.2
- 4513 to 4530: 0.2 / 13.9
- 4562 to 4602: -2.2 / 14.9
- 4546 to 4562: -0.3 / 14.4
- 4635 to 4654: 0.5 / 13.8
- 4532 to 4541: 0.0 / 14.1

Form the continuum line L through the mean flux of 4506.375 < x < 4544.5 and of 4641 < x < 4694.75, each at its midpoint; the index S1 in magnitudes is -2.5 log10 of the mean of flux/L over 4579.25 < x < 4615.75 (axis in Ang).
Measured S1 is -0.07 mag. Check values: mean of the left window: 14.1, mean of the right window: 14.1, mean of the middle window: 15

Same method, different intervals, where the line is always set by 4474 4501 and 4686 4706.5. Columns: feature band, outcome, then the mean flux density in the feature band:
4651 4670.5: -0.037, 14.4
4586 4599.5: -0.099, 15.3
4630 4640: -0.017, 14.2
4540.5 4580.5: -0.042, 14.5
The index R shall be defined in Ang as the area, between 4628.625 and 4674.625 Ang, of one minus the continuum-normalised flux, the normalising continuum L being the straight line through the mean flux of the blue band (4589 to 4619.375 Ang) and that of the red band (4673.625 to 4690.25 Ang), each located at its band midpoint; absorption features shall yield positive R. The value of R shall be 1.2 Ang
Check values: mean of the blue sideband 15.3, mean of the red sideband 14.1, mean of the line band 14.2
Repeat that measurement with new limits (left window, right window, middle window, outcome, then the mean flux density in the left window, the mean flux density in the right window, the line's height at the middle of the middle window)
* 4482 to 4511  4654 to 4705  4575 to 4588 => -0.2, 14.3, 14.2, 14.2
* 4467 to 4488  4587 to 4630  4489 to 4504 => 0.2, 14.1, 15.3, 14.3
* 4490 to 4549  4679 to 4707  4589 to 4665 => -4.2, 14.2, 14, 14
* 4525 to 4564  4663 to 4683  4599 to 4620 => -1.6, 14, 14.2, 14.1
